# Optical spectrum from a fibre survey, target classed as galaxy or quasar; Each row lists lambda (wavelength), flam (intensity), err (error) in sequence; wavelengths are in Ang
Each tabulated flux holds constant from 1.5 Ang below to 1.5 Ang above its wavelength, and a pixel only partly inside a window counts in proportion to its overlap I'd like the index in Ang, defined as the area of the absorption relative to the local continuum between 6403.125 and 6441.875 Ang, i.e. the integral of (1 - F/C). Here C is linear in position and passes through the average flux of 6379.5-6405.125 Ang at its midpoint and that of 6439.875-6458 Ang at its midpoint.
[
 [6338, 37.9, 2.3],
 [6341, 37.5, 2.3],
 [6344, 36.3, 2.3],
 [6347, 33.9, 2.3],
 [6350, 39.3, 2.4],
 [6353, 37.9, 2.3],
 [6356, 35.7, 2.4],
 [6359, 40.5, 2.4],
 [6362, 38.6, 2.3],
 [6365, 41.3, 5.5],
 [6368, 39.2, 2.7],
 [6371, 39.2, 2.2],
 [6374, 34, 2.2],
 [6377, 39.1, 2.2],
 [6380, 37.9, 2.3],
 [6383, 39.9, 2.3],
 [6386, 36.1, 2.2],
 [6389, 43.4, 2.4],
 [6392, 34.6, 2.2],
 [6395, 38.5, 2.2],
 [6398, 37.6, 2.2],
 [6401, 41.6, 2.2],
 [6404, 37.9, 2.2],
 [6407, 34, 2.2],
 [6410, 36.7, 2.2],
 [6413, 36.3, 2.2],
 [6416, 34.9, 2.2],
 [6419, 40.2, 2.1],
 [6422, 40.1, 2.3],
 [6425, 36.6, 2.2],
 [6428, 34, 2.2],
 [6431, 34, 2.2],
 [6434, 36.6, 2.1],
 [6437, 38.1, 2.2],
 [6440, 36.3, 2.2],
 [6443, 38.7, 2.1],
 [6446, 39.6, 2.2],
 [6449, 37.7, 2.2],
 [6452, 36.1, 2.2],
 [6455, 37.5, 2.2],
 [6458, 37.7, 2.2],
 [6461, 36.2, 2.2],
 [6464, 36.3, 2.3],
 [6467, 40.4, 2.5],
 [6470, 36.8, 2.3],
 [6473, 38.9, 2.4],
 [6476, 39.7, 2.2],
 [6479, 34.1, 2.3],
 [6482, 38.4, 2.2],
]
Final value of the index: 1.6 Ang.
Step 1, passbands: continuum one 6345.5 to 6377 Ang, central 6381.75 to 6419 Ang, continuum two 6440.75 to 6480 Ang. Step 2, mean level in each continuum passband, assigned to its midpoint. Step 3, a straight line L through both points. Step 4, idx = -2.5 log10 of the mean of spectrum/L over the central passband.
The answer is 0.00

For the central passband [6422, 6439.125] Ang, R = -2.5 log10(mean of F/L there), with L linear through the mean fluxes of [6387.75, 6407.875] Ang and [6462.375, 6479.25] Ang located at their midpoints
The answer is 0.06 mag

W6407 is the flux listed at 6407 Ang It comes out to 34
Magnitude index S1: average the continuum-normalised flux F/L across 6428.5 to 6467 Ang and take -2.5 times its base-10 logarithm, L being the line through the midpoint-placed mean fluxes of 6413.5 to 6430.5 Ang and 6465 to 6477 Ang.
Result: 0.023 mag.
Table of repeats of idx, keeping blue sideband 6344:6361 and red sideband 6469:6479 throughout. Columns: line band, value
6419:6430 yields 0.01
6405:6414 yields 0.06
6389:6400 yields -0.01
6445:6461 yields 0.01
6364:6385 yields -0.03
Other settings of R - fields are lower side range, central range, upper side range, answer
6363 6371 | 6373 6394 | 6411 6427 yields 0.03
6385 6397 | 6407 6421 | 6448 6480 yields 0.03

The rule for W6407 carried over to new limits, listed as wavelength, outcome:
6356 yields 35.7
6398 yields 37.6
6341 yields 37.5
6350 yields 39.3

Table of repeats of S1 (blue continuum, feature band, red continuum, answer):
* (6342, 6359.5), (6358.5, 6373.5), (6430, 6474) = -0.06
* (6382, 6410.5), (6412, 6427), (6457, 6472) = 0.01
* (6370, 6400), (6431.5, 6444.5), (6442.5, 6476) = 0.02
